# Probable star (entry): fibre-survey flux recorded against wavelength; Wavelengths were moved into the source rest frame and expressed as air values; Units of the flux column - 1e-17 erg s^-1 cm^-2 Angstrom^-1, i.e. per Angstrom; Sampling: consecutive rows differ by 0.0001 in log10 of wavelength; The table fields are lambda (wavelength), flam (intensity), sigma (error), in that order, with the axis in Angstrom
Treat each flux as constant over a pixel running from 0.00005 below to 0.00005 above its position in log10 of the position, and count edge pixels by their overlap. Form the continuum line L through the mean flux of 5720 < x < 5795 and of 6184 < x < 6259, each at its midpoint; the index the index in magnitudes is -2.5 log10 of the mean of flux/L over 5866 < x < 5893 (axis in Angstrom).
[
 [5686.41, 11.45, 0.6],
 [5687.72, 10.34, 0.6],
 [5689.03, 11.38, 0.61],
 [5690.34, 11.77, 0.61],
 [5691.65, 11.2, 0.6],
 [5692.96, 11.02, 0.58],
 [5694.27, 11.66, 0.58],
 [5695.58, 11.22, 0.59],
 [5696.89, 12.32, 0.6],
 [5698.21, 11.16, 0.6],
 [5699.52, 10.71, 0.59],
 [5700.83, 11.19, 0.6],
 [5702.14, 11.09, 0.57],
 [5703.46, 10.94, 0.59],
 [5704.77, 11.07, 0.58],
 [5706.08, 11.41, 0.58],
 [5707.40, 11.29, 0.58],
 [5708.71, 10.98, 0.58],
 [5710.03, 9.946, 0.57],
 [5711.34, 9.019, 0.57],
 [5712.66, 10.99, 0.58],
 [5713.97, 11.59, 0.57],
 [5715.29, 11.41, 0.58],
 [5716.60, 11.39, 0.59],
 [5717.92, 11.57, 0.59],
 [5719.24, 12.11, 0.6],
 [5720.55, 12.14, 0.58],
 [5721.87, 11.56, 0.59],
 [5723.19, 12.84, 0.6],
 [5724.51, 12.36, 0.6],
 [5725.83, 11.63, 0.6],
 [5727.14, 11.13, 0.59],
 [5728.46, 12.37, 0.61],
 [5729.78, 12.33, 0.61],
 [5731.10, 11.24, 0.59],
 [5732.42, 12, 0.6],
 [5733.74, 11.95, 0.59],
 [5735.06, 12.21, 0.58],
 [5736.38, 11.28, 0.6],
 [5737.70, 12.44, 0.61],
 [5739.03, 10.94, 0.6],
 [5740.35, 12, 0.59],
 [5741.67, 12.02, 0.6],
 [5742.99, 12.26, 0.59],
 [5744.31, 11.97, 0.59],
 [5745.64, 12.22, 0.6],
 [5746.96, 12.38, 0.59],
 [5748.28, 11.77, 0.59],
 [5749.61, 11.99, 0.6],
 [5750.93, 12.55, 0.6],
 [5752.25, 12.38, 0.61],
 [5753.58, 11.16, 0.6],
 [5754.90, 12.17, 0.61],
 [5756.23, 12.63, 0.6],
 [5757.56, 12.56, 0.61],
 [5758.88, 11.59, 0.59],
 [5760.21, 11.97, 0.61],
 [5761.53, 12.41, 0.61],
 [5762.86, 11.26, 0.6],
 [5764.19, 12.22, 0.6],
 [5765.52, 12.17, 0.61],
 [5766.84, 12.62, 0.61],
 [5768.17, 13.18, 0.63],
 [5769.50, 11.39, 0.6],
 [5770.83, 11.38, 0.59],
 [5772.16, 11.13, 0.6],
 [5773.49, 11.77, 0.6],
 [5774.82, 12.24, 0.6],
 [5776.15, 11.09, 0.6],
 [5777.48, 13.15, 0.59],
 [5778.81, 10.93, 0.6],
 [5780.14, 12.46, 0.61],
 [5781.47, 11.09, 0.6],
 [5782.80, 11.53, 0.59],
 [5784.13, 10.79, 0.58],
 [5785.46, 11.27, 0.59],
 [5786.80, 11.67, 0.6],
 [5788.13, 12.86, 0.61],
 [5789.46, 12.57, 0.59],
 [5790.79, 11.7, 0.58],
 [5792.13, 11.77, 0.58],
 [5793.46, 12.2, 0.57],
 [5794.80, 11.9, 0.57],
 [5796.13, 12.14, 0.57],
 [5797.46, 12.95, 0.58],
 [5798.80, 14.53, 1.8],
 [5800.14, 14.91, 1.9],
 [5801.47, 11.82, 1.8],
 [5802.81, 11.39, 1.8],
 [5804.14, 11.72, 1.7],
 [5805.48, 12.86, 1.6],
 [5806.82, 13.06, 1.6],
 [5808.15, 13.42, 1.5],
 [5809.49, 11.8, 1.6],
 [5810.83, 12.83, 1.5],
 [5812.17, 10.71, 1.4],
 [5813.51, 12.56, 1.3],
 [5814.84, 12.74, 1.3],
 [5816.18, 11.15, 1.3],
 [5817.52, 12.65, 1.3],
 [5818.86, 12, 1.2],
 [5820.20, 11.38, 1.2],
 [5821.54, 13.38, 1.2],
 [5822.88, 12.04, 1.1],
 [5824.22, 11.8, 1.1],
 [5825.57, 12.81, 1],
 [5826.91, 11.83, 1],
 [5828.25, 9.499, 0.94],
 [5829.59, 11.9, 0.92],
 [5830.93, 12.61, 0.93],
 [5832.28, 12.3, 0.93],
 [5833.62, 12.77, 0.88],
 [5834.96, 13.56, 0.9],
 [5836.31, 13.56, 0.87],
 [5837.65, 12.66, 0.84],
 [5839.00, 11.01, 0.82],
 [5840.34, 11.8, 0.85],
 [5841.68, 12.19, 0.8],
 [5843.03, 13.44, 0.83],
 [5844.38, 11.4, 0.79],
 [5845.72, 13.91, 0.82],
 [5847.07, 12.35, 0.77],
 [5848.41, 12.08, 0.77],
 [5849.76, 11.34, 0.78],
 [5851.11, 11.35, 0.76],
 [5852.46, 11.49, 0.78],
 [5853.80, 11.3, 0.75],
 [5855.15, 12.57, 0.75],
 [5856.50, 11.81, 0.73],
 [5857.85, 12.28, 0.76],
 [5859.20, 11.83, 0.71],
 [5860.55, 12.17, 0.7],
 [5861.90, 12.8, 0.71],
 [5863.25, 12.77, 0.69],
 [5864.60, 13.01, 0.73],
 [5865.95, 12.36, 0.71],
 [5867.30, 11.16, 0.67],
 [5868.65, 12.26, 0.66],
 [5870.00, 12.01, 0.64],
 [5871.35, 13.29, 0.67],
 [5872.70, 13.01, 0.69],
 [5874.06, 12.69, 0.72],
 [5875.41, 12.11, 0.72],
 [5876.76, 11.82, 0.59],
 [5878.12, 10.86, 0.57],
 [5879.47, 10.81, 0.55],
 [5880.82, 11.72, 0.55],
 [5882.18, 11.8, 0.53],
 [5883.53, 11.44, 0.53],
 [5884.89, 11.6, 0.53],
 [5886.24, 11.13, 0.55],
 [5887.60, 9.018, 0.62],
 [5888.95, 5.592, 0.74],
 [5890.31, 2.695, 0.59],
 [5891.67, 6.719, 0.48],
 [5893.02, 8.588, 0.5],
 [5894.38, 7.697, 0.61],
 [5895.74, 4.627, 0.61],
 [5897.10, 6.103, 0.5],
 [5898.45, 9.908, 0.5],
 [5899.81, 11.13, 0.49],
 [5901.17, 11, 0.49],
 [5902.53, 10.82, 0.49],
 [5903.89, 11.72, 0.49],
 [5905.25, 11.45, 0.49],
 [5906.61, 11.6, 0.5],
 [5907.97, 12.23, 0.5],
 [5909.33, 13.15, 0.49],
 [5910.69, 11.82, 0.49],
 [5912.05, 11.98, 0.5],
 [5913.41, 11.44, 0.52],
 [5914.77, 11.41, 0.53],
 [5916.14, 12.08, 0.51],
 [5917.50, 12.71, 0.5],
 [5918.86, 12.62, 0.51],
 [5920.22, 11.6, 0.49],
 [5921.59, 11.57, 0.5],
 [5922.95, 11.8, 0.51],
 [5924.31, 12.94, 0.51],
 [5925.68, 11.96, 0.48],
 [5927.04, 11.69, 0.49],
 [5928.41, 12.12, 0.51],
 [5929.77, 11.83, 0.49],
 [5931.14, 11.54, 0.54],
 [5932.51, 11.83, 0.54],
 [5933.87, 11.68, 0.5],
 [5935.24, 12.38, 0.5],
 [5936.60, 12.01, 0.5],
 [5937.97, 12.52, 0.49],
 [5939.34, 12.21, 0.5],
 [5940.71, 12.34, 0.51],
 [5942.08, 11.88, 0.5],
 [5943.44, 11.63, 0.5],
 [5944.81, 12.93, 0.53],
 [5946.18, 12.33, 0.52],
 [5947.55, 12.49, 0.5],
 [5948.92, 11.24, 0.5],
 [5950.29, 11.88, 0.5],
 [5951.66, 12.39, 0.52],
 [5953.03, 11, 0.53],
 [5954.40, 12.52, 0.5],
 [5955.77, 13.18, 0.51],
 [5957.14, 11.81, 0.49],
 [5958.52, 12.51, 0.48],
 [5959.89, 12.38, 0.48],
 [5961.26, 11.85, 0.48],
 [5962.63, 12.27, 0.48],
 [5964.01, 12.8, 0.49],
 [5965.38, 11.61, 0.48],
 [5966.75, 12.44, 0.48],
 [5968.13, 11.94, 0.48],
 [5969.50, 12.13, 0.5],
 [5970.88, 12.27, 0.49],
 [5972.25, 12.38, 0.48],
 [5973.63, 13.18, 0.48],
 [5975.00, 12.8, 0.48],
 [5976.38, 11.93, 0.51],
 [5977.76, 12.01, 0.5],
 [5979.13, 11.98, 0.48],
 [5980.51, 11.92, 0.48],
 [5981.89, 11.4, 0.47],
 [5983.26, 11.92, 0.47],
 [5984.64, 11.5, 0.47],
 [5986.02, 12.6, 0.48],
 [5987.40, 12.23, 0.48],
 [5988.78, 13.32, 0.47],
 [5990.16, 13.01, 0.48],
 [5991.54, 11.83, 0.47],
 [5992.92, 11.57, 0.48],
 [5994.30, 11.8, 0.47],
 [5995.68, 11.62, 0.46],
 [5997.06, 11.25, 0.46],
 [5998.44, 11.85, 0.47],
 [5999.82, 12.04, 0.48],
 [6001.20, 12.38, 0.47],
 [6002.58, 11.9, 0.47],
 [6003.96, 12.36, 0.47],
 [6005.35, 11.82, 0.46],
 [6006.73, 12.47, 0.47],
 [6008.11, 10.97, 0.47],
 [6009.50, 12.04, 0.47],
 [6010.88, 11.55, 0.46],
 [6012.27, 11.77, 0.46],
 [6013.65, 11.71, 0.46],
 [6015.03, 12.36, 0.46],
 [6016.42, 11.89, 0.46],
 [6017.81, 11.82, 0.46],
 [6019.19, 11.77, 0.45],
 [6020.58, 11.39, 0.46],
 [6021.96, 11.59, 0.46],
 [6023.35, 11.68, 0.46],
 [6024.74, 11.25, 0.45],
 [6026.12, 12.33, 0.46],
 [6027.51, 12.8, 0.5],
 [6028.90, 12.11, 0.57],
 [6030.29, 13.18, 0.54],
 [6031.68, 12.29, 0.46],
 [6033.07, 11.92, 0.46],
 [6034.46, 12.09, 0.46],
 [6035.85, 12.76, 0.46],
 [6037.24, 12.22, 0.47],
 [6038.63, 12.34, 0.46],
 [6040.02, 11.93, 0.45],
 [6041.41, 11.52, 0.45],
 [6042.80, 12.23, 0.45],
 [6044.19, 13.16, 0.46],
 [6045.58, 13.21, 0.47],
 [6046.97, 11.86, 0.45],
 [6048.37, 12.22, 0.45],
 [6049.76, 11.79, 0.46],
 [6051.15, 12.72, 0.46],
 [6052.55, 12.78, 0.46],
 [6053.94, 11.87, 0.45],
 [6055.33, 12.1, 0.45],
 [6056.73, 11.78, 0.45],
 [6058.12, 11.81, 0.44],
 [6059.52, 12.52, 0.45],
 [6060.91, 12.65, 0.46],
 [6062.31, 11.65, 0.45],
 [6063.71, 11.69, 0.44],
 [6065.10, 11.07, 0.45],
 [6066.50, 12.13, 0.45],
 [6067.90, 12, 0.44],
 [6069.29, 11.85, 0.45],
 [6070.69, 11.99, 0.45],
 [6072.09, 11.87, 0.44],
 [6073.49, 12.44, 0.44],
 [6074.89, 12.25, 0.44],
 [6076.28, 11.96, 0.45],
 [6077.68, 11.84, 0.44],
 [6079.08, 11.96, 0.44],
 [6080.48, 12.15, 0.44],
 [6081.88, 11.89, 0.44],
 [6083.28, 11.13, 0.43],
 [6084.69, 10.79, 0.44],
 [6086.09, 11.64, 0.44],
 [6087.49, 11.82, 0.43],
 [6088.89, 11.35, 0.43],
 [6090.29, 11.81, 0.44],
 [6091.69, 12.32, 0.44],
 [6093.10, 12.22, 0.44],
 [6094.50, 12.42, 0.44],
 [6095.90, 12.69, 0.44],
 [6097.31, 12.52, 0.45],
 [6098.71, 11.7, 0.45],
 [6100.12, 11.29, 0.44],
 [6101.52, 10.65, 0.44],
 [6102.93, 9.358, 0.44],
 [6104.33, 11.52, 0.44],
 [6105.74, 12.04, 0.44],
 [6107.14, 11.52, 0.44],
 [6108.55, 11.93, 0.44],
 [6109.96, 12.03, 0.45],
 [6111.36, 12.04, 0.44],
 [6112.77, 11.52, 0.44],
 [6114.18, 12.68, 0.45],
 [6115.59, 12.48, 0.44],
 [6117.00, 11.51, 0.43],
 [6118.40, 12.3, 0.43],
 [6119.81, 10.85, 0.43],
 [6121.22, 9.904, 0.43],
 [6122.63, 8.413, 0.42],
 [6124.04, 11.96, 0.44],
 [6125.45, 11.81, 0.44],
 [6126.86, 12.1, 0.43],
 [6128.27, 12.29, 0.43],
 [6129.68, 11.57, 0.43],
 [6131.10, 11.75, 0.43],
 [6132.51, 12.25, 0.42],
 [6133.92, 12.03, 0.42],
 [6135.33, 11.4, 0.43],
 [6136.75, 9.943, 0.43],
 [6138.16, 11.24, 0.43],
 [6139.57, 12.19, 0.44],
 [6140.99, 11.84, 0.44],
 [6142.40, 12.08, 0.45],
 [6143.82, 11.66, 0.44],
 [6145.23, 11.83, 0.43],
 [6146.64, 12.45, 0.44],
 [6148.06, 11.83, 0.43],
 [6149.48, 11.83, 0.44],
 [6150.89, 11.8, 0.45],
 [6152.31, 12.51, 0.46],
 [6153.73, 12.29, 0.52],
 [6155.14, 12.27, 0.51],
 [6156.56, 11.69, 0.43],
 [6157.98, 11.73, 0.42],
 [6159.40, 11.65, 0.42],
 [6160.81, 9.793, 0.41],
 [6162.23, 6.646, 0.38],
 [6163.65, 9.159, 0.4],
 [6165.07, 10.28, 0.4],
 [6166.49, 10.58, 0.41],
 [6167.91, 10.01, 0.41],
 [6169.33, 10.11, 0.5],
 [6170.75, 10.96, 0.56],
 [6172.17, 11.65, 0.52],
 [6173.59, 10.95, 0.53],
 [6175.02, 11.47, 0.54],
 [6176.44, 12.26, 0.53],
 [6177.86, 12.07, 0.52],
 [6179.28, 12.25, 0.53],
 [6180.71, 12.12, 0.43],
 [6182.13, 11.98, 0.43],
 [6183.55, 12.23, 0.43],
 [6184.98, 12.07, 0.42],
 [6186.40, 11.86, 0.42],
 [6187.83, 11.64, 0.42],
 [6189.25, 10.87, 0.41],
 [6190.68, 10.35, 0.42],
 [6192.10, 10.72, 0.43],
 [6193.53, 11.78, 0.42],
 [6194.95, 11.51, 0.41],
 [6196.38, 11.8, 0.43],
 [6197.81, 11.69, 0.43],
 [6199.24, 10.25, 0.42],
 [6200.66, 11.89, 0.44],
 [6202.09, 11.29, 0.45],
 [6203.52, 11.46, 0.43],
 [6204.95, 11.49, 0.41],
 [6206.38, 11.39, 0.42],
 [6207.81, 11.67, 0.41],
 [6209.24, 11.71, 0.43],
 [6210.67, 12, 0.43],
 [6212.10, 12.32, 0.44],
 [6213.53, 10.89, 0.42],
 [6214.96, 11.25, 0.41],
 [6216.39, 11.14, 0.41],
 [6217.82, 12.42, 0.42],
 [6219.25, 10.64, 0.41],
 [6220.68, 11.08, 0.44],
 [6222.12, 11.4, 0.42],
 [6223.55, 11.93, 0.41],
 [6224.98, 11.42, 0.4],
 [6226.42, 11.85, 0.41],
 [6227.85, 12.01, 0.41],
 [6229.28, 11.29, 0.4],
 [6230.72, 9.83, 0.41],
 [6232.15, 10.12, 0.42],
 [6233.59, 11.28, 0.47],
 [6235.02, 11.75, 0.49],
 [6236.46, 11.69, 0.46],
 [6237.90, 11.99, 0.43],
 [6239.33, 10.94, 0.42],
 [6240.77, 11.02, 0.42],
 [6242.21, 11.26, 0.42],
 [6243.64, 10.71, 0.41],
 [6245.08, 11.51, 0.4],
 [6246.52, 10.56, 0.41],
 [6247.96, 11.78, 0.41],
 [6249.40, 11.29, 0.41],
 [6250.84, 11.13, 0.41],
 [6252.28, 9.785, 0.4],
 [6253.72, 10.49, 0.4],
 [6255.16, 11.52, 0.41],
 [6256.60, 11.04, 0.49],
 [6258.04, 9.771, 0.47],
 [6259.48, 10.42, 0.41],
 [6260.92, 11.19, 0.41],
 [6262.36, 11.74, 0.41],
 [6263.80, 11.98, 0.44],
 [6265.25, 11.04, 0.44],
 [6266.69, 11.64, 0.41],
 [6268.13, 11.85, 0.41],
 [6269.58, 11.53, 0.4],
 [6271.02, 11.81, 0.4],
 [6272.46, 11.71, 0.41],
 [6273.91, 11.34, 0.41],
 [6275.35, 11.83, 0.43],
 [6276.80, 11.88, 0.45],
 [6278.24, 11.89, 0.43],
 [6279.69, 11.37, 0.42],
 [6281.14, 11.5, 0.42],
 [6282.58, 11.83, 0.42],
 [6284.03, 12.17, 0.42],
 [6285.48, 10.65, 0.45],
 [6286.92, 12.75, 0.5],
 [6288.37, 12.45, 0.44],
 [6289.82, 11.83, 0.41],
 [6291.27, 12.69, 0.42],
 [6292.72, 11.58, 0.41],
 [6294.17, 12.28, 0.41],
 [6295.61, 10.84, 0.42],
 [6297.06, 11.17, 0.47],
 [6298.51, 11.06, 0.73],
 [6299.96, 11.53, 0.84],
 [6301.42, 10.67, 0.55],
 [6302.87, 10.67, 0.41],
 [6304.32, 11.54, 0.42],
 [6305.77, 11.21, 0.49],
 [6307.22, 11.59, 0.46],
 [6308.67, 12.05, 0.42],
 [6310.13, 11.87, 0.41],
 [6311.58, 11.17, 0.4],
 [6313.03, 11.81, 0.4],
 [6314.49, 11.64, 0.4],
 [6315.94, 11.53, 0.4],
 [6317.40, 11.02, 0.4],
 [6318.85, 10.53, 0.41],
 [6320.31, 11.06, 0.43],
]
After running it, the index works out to 0.11 mag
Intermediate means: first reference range 11.9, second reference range 11.3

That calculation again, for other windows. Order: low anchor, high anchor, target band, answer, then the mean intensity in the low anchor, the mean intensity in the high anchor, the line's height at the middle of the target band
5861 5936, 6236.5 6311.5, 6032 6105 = -0.067 mag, 11.1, 11.4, 11.2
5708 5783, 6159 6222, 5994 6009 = -0.037 mag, 11.8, 11.2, 11.5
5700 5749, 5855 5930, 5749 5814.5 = -0.065 mag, 11.6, 11.1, 11.4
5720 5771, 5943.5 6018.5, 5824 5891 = 0.032 mag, 12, 12.1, 12.1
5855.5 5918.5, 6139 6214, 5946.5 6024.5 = -0.088 mag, 10.9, 11.4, 11.1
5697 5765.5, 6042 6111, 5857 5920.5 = 0.081 mag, 11.7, 11.9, 11.8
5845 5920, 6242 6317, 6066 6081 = -0.072 mag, 11.1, 11.4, 11.3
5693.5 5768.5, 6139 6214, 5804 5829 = -0.042 mag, 11.7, 11.4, 11.7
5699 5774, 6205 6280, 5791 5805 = -0.074 mag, 11.7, 11.3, 11.7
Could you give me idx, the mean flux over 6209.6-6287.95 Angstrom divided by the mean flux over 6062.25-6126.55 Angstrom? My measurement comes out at 0.97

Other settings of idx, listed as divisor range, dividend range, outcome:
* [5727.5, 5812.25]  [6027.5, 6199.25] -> 0.97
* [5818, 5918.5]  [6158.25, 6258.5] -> 0.98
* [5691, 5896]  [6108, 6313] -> 0.98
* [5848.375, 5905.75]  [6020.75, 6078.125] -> 1.13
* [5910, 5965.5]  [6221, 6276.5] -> 0.93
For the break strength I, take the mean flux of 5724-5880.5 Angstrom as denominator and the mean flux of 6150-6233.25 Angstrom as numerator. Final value 0.93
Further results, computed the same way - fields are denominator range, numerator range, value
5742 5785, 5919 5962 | 1.01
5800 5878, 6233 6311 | 0.93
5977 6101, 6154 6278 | 0.94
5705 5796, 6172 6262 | 0.96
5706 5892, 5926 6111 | 1.01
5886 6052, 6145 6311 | 0.98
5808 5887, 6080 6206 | 0.95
